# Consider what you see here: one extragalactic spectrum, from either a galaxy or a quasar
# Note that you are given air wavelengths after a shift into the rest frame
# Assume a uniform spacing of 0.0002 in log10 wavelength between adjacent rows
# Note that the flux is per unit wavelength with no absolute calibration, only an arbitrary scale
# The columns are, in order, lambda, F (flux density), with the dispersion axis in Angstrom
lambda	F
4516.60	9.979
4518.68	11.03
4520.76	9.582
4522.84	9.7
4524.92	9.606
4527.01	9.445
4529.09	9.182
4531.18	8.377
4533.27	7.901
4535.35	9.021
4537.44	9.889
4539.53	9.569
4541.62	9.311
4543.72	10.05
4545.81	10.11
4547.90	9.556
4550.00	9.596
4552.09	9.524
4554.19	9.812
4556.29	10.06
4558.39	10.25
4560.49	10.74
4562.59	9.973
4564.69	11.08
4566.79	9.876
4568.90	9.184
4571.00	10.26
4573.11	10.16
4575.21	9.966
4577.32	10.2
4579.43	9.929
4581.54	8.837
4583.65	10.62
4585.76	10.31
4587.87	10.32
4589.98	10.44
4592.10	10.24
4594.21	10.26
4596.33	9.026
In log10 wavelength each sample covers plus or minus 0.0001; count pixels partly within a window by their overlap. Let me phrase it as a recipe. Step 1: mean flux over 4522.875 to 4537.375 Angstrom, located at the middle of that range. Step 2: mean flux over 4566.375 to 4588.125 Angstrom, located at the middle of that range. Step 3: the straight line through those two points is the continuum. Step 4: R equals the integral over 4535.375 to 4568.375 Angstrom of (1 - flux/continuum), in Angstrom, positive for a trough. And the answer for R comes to -1.6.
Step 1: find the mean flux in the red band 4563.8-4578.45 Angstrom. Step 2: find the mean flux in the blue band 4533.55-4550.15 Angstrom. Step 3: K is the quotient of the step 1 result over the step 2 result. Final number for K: 1.06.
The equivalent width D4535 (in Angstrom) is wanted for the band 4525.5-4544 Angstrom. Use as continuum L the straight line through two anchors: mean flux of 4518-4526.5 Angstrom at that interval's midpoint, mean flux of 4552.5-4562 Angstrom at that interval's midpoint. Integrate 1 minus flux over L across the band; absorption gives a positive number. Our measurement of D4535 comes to 1.5 Angstrom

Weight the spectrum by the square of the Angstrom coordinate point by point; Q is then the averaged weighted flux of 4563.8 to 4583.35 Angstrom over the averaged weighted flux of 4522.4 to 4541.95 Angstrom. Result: 1.1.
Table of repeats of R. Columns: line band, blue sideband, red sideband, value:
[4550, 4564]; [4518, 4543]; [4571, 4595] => -0.43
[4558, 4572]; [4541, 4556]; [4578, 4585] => -0.58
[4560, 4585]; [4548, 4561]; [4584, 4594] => 0.22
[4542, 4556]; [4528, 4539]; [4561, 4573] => -0.45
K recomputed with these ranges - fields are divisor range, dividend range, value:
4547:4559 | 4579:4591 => 1.03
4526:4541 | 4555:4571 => 1.12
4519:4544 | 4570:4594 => 1.09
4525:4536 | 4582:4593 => 1.16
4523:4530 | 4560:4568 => 1.10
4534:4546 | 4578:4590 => 1.05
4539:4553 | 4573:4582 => 1.02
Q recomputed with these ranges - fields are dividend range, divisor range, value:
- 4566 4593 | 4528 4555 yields 1.09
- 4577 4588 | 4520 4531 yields 1.09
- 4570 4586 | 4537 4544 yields 1.06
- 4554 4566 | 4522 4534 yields 1.16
